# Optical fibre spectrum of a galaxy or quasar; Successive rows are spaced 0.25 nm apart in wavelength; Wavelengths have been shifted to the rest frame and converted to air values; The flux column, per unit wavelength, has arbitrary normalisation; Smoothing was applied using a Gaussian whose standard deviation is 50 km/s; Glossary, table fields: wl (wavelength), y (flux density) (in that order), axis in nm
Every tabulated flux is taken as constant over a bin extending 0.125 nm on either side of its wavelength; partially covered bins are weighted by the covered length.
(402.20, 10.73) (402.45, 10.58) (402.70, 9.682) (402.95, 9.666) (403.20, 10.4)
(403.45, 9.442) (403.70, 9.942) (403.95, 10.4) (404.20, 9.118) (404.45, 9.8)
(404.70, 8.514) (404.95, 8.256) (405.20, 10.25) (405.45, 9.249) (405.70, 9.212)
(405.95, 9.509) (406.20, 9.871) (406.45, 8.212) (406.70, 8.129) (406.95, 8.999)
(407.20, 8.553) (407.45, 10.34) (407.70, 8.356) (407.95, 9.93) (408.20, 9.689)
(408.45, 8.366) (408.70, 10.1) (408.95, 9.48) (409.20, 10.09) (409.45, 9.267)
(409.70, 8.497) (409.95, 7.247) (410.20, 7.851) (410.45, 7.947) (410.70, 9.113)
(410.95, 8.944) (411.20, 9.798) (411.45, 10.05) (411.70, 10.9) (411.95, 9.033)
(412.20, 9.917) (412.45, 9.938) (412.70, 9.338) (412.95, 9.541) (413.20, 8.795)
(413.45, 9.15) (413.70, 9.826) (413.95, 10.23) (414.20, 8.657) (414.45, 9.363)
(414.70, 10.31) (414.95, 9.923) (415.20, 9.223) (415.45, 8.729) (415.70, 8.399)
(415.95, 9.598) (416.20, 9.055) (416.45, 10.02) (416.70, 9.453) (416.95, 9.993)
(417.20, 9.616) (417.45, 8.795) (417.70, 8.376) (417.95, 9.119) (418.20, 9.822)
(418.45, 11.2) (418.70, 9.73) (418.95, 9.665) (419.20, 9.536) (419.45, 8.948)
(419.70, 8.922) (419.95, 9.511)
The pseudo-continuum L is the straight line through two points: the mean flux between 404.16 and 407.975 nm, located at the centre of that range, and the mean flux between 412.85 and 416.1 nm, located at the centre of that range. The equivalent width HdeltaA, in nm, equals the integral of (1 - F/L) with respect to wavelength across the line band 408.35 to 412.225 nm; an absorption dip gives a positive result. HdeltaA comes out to 0.04 nm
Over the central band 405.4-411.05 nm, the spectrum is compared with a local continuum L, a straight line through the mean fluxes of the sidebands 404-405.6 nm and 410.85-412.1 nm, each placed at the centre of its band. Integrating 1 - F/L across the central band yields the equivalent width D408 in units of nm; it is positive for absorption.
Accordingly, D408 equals 0.31 nm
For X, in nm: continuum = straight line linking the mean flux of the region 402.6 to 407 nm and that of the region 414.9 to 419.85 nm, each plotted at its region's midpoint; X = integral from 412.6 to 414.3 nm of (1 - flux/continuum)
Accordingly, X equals 0.00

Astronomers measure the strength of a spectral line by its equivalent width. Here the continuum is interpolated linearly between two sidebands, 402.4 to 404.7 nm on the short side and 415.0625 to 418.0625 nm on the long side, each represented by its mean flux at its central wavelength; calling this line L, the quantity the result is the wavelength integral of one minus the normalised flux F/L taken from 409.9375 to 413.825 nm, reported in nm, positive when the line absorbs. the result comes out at 0.059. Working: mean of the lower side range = 9.79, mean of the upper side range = 9.2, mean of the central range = 9.27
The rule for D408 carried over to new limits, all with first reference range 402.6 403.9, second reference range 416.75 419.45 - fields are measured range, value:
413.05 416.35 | 0.10 nm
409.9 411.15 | 0.17 nm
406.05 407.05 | 0.10 nm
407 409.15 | 0.09 nm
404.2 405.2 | 0.08 nm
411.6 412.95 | -0.01 nm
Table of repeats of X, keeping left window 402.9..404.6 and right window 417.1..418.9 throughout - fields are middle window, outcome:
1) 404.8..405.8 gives 0.06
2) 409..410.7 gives 0.20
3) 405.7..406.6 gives 0.05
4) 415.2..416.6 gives 0.06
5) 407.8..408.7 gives 0.03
